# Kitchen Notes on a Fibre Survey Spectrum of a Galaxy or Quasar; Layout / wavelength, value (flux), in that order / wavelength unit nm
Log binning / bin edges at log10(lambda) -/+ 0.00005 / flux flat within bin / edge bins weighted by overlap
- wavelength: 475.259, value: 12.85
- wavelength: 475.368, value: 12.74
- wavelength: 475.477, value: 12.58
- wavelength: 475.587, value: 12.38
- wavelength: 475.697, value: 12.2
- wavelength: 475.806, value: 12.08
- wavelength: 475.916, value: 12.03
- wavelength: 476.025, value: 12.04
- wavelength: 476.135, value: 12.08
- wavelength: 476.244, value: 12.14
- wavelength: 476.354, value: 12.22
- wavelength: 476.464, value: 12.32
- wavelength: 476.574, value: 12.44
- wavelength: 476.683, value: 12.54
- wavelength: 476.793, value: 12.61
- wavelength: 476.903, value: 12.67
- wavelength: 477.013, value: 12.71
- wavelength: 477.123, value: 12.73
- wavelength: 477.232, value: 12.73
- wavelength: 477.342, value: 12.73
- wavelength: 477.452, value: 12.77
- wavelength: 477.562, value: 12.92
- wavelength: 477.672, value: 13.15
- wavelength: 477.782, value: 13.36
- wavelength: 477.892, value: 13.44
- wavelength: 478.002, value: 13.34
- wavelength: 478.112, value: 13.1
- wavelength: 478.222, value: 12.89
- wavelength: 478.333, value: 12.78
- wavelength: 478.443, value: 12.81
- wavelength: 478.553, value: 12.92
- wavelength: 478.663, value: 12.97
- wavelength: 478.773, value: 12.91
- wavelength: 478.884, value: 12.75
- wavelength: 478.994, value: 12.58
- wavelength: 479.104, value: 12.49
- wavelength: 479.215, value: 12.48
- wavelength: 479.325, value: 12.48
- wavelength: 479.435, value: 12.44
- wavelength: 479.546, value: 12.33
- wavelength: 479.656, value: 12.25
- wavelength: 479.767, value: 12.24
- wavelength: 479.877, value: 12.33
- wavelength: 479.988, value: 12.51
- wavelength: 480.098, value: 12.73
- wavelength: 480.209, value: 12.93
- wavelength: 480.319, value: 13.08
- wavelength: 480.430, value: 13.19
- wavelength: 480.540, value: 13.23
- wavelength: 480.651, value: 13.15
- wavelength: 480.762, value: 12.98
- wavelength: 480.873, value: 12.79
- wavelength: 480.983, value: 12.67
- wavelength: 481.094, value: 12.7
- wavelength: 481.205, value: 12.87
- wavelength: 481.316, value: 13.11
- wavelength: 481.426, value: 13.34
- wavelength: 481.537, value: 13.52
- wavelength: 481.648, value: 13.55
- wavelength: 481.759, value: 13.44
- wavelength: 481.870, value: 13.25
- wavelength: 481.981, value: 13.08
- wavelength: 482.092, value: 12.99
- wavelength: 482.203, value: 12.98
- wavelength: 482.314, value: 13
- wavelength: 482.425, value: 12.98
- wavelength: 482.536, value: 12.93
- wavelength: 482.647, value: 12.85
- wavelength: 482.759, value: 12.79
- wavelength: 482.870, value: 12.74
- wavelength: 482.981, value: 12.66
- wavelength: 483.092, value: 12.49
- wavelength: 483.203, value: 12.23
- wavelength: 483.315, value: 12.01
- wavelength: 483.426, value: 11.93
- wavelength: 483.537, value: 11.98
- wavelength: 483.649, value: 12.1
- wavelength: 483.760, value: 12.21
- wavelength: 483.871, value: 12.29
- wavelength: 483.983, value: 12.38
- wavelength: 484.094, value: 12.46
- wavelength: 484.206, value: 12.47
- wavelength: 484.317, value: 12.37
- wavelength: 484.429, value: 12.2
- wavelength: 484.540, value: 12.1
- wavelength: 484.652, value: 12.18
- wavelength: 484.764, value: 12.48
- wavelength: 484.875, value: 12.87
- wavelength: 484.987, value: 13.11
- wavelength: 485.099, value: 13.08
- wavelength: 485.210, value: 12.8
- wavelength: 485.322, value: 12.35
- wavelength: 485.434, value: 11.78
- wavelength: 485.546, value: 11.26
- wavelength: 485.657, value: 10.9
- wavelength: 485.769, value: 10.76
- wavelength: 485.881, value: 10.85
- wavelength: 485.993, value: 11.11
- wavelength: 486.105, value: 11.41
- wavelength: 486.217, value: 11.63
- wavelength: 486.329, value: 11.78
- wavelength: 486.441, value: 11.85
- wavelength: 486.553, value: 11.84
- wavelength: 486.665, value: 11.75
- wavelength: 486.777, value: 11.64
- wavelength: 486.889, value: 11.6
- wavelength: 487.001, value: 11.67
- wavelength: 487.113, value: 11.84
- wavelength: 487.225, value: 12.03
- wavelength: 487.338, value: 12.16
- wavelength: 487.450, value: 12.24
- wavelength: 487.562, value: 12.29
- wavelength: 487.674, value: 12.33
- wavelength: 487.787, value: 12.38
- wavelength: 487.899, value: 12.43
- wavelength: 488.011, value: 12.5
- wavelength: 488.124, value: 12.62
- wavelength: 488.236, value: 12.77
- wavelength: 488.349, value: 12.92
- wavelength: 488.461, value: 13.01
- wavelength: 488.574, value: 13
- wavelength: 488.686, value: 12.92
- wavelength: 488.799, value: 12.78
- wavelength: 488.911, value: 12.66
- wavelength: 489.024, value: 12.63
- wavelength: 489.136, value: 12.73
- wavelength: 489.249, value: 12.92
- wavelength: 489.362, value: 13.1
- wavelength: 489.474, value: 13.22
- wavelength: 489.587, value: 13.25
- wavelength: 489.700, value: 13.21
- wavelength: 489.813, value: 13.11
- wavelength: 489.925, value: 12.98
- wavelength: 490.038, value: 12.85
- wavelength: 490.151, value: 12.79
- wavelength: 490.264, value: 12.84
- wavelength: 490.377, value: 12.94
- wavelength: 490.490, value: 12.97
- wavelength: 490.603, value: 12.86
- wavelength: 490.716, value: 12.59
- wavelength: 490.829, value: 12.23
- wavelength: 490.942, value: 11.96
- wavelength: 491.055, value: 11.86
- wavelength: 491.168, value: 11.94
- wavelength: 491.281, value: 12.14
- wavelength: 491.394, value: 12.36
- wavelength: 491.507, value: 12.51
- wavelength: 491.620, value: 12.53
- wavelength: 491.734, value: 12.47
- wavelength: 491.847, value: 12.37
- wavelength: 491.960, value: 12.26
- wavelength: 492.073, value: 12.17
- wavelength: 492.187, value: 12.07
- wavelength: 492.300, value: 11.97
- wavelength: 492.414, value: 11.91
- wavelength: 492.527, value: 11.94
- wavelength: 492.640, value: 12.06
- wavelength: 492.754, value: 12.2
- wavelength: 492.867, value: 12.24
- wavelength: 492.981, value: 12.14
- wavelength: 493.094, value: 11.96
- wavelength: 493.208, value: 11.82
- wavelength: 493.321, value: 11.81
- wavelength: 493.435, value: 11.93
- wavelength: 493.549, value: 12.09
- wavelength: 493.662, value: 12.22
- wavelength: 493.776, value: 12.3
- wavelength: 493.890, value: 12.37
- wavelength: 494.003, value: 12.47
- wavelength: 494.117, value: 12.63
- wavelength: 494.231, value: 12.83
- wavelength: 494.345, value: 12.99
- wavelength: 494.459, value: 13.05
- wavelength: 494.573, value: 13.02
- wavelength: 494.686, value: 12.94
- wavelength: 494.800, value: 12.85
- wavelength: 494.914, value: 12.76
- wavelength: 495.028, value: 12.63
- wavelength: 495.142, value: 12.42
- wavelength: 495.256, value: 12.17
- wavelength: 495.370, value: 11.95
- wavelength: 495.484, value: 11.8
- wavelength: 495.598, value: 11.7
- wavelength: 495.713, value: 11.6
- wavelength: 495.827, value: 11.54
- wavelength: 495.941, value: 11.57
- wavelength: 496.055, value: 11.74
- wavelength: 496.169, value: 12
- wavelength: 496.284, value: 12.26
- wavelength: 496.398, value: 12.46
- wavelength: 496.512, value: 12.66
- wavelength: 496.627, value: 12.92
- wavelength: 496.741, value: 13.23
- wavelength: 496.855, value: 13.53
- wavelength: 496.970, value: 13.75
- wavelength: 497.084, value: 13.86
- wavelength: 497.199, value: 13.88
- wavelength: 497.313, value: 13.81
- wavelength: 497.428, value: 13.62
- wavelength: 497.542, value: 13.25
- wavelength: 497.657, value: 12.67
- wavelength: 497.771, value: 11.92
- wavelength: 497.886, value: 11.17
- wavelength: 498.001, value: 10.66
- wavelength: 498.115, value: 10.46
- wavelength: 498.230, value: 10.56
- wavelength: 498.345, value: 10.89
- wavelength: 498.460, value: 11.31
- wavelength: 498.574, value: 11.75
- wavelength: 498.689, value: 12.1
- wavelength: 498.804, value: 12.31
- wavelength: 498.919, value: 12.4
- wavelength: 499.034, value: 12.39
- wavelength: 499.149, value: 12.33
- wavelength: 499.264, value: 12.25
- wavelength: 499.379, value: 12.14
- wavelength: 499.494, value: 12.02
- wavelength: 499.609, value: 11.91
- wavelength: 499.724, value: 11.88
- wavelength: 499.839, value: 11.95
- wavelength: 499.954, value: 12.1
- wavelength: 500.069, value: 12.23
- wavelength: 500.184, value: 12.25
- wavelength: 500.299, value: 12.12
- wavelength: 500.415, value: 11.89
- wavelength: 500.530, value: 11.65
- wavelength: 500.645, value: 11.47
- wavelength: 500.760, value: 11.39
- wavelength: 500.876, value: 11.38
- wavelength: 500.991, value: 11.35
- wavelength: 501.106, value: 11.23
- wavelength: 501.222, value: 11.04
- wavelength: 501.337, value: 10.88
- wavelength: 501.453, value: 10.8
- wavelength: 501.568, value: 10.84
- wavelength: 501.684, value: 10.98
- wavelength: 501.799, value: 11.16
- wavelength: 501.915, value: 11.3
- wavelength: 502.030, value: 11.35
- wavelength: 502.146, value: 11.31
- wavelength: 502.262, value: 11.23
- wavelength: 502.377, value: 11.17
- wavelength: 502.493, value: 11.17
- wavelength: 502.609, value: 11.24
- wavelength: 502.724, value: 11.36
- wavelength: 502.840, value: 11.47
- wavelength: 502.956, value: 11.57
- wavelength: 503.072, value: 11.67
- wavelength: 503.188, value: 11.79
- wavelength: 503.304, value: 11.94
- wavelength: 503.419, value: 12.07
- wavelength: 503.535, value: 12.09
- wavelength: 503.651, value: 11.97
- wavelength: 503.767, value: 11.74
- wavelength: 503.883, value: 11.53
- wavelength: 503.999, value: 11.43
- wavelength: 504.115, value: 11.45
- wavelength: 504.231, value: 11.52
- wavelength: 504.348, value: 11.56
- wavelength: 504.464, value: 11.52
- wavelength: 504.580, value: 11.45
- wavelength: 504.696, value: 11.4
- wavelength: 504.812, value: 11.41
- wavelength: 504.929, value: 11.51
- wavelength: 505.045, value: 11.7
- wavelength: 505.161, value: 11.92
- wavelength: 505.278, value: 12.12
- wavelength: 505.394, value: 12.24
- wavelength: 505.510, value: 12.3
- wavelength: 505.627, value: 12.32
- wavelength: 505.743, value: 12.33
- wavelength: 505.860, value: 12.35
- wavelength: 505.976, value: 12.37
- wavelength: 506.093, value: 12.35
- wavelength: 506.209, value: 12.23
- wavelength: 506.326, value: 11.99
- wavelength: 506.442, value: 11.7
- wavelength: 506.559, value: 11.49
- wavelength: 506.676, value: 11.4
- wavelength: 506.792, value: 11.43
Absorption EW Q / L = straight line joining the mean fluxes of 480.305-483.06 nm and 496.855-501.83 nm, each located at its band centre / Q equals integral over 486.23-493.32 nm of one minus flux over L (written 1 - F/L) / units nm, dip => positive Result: 0.07 nm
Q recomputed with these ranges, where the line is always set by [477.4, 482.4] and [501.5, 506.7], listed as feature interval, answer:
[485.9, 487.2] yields 0.10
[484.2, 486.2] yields 0.10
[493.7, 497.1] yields -0.11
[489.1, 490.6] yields -0.07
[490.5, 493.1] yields 0.02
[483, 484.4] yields 0.05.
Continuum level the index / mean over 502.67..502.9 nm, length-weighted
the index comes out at 11.4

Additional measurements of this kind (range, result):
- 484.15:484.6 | 12.3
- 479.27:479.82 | 12.3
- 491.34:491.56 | 12.4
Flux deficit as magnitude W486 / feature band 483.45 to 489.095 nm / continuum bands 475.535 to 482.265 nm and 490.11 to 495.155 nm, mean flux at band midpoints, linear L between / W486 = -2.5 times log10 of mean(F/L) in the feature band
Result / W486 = 0.03 mag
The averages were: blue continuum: 12.8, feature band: 12.2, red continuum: 12.4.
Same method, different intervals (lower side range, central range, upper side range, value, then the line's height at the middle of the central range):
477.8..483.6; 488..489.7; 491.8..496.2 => -0.037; 12.4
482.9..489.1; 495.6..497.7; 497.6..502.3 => -0.092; 11.7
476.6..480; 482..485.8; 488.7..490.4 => 0.038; 12.8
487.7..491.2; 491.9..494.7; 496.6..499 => 0.025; 12.6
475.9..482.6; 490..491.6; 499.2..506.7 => -0.020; 12.3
